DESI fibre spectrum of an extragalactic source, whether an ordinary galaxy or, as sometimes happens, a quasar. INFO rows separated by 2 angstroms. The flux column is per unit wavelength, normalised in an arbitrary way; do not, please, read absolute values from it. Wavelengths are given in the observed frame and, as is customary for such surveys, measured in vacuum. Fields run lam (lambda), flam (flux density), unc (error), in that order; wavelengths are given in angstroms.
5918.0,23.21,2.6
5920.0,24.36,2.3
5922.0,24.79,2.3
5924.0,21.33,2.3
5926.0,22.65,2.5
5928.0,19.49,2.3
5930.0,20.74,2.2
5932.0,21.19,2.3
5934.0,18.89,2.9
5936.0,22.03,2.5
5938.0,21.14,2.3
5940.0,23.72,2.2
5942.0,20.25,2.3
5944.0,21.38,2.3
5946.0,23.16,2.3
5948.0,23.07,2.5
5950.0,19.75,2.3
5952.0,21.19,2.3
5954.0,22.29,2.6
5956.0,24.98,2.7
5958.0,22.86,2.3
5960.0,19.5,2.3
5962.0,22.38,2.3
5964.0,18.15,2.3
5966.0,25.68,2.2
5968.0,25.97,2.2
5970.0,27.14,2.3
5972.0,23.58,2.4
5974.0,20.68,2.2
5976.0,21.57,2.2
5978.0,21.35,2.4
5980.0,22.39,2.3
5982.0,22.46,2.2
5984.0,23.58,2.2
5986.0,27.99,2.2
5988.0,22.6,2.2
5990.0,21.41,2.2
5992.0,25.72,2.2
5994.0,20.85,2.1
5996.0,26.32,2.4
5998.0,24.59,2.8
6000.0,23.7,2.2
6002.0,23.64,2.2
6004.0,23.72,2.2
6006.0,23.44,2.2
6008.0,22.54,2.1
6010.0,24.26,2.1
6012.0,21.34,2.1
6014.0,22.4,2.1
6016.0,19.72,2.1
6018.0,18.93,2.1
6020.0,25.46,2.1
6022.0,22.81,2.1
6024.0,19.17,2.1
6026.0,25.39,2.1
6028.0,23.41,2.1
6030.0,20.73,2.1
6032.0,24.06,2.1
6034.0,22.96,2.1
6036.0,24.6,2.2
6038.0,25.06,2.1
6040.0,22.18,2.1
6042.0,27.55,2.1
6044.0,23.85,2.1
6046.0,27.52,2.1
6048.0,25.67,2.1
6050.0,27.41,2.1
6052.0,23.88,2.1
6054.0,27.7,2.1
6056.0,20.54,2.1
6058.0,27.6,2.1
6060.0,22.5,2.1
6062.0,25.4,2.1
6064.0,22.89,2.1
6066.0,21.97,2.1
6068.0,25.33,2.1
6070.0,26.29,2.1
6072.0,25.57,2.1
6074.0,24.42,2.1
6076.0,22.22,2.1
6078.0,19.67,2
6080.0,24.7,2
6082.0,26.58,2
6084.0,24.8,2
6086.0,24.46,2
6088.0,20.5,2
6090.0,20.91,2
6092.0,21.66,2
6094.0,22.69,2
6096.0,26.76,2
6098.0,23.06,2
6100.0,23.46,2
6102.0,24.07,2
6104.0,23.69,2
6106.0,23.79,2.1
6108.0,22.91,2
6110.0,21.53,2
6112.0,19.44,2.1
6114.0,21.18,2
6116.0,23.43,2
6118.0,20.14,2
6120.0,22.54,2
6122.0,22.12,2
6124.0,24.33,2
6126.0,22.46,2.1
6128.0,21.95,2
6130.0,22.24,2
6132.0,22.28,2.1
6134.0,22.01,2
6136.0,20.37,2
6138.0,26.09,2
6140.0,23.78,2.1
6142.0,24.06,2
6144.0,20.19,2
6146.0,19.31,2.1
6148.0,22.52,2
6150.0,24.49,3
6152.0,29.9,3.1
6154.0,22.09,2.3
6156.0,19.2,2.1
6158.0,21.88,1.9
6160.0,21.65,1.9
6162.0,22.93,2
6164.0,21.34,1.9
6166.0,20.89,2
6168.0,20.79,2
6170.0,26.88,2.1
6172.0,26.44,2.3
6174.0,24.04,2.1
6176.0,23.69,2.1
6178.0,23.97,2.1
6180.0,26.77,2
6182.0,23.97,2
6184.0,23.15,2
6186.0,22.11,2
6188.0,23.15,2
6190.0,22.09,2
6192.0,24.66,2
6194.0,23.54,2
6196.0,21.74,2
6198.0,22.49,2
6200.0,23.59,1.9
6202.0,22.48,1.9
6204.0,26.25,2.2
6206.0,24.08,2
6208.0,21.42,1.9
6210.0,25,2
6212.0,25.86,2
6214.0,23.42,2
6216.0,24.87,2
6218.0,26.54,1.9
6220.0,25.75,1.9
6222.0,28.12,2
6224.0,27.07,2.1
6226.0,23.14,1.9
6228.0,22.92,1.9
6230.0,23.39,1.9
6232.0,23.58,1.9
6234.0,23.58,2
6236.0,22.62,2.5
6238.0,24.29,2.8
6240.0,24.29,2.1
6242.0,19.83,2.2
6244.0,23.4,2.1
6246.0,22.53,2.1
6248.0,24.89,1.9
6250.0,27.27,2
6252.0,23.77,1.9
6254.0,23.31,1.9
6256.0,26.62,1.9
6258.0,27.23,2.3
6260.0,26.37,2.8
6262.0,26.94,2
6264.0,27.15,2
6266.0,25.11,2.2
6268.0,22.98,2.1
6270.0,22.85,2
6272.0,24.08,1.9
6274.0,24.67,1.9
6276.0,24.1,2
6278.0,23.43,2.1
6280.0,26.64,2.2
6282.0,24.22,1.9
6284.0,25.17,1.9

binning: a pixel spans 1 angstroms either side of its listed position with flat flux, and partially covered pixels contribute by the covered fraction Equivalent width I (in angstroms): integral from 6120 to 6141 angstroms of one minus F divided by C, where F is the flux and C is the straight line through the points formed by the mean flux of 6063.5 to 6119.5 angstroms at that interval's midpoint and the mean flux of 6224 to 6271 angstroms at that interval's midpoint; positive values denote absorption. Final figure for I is 0.6 angstroms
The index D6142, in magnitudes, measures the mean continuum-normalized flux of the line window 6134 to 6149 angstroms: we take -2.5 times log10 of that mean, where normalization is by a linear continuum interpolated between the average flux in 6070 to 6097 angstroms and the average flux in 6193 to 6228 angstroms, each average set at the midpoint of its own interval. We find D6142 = 0.08 mag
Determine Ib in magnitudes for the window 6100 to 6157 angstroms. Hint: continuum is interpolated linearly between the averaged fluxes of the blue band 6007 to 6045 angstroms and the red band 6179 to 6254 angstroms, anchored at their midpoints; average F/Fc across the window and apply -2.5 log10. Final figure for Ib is 0.04 mag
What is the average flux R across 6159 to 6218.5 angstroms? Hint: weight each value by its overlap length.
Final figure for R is 23.6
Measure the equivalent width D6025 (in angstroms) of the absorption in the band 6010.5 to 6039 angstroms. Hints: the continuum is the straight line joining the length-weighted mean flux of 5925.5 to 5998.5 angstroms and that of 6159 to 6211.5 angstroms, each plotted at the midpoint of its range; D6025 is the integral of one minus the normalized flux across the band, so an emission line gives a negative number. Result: 0.20 angstroms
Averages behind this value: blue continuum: 22.5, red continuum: 23.5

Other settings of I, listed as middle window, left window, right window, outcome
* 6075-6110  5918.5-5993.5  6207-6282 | 0.3 angstroms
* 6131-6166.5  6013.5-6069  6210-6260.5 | 2.5 angstroms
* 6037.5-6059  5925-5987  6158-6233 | -2.3 angstroms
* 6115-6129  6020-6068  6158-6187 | 0.8 angstroms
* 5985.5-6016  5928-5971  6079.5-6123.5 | -1.4 angstroms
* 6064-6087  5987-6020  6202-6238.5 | -0.7 angstroms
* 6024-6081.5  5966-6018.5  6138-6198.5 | -2.6 angstroms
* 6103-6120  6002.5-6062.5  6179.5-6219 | 1.2 angstroms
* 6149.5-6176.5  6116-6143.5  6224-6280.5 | -0.2 angstroms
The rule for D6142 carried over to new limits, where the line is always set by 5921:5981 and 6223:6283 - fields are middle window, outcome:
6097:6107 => -0.02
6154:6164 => 0.11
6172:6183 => -0.04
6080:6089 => -0.05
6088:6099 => 0.02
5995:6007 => -0.08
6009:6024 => 0.03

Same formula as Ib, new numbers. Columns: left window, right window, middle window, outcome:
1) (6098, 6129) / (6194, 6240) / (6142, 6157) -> 0.021 mag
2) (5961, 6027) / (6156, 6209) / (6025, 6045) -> -0.041 mag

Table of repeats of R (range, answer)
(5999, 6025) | 22.4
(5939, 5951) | 21.9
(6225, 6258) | 23.8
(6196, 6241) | 24.2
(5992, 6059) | 23.8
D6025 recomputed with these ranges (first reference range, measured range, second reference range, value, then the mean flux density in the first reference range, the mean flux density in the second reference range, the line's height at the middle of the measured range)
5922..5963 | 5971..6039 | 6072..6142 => -2.7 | 21.7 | 22.9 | 22.1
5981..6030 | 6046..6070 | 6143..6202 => -1.8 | 23.1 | 23.1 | 23.1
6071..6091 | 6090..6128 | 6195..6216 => 1.3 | 23.4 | 23.7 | 23.5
